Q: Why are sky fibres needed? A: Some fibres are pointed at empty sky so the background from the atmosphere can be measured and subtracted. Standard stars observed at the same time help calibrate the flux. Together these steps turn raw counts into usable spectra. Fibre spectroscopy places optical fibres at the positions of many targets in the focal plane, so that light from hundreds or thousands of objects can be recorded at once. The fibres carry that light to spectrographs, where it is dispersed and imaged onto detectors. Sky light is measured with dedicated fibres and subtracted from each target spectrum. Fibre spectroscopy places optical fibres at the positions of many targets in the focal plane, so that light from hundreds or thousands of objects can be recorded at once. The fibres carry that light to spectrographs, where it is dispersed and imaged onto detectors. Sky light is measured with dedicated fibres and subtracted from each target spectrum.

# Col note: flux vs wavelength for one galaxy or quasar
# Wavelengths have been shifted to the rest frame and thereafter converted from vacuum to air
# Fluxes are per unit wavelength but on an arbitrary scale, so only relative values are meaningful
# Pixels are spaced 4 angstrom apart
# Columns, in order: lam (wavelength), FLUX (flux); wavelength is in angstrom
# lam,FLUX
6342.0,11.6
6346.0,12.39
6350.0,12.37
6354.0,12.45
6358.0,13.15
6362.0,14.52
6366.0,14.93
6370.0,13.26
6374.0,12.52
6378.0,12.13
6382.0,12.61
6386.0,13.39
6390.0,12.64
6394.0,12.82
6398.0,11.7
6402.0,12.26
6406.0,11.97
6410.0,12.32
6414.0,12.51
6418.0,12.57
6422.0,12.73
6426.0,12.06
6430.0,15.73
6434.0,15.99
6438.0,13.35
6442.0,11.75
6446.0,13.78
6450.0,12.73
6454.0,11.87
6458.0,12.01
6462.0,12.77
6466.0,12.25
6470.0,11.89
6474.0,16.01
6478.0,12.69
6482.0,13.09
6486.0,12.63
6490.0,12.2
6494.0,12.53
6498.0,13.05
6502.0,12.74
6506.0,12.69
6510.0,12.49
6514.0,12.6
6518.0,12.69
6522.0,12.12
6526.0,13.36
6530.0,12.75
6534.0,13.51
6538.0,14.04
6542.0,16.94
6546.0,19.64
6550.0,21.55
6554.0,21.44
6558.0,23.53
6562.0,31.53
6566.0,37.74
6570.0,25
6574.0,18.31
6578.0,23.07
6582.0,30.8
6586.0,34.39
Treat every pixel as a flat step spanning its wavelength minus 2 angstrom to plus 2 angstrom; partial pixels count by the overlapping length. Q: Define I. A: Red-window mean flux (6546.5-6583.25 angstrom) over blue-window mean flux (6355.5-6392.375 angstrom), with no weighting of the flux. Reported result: 1.9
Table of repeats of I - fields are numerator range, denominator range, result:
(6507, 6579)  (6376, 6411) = 1.52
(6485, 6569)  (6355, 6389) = 1.27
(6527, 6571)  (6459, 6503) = 1.66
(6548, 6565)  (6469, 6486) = 1.88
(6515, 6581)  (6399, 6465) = 1.54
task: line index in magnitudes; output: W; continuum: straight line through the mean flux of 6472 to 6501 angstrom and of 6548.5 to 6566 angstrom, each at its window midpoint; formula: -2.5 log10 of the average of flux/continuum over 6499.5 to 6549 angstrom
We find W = 0.39 mag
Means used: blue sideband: 13.2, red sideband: 26.1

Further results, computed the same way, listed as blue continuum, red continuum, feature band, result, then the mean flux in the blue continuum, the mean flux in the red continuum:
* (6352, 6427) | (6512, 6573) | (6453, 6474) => 0.26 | 12.8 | 19.2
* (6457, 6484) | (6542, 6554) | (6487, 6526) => 0.27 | 13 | 20.1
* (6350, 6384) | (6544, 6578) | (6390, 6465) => 0.29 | 13.1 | 24.7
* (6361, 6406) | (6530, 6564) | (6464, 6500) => 0.30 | 12.9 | 19.8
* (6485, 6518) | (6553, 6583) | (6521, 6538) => 0.37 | 12.6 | 26.4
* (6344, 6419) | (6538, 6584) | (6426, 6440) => 0.10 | 12.8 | 24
